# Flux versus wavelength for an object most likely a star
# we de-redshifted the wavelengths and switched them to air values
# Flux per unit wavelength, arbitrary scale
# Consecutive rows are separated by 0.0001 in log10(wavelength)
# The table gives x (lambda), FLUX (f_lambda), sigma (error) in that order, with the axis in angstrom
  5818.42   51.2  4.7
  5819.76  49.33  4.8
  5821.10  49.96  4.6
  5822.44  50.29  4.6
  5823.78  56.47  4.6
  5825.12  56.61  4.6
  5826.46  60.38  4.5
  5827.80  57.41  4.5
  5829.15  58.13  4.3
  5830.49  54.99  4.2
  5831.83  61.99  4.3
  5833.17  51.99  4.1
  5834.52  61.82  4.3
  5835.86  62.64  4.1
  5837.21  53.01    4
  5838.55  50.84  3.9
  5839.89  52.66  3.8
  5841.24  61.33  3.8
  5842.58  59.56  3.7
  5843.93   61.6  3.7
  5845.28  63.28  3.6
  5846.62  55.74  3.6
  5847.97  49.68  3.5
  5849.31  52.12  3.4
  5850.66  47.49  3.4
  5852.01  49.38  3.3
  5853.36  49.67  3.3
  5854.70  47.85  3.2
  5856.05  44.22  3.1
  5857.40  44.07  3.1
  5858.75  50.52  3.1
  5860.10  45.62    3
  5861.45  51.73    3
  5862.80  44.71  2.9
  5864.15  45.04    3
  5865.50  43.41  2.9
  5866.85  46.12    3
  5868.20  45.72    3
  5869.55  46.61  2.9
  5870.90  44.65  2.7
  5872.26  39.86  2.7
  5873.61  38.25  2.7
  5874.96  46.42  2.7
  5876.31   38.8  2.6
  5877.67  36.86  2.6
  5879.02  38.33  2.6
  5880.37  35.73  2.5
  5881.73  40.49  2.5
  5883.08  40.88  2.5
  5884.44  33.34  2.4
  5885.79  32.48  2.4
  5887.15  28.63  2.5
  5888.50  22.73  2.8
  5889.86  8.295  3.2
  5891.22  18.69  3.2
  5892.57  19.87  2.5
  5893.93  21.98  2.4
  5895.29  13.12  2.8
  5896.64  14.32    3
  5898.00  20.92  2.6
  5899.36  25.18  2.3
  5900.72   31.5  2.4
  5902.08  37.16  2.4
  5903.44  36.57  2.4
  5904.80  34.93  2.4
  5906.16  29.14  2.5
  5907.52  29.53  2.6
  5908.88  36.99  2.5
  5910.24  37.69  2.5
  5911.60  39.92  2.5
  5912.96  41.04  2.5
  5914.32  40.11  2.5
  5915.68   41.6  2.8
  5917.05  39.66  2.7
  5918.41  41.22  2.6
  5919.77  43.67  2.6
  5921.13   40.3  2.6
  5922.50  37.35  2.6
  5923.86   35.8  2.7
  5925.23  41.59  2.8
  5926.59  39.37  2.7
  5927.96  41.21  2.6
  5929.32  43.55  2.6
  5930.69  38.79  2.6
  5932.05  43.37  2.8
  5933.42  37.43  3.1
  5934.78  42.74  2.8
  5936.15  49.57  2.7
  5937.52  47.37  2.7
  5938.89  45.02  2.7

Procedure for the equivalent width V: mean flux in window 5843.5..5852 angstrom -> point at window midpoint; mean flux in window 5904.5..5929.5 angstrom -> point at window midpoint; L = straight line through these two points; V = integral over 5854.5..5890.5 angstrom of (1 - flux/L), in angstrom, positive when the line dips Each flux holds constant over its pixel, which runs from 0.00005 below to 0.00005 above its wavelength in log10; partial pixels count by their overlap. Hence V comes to 6.7 angstrom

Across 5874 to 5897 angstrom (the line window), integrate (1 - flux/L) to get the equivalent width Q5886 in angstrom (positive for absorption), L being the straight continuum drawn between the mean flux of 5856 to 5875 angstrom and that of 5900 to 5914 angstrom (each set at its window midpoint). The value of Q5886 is 6.6 angstrom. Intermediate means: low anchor 45.1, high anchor 35.5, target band 29.2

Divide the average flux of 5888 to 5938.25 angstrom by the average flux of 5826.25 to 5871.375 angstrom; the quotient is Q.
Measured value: 0.7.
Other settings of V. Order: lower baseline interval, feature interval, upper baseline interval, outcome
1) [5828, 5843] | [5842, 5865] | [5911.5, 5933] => 1.3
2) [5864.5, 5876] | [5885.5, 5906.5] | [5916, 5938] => 8.9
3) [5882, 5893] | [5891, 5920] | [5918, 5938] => 1.7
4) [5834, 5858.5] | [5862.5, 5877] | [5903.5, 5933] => 1.6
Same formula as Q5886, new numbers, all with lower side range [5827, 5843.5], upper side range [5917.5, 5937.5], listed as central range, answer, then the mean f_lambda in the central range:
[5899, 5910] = 3.0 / 33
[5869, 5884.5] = 3.1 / 40.2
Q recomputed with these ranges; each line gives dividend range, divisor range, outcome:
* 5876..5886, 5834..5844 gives 0.65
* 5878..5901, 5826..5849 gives 0.46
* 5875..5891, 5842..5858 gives 0.63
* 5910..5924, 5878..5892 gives 1.33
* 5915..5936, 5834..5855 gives 0.74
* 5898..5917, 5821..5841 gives 0.62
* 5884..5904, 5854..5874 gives 0.53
